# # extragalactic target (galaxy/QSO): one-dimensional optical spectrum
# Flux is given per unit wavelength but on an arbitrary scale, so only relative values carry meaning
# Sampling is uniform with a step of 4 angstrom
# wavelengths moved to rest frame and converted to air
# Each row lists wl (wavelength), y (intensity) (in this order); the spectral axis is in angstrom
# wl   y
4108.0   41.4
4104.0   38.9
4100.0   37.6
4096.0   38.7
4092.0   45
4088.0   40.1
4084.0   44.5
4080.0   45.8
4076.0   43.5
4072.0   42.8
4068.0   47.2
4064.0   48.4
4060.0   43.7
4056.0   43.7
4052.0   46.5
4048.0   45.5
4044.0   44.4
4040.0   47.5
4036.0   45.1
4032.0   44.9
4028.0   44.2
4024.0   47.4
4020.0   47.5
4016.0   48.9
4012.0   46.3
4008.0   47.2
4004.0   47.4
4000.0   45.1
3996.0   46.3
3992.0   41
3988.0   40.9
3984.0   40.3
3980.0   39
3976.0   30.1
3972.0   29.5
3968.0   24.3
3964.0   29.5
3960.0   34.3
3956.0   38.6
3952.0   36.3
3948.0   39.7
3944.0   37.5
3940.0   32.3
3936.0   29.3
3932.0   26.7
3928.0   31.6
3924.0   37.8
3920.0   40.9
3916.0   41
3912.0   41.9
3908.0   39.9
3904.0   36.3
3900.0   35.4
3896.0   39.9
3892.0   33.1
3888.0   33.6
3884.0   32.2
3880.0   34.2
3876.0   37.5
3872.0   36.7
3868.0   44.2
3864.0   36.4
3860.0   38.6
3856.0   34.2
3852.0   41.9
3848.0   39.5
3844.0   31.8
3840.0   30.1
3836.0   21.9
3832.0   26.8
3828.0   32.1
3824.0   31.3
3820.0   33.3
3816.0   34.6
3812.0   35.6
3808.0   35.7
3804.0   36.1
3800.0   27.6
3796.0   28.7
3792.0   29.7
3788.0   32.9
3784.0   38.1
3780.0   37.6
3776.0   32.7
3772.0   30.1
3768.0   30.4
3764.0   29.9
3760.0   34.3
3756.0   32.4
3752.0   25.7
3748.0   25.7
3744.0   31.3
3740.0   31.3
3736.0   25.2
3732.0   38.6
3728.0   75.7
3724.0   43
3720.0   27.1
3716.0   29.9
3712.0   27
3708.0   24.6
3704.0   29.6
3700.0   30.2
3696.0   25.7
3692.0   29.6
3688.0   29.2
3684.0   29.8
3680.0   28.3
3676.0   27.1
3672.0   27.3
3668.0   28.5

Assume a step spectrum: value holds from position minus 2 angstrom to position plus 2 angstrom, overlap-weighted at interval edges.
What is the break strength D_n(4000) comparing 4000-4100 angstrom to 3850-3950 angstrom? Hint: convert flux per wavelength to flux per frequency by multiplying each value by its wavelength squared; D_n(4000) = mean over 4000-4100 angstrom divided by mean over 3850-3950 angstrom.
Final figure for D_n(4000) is 1.33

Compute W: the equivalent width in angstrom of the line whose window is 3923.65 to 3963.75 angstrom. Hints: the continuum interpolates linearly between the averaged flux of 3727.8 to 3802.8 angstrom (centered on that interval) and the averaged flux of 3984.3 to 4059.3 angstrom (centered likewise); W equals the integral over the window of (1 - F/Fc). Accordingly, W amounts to 7.2 angstrom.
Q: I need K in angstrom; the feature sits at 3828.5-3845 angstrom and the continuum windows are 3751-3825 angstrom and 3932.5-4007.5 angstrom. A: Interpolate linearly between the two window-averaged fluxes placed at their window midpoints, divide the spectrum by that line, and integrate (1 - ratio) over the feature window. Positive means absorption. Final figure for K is 2.9 angstrom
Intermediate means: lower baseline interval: 32.6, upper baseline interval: 36.8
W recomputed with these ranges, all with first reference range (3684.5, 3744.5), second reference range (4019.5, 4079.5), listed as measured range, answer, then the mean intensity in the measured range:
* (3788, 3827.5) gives 4.4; 32.5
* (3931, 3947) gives 3.5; 32.3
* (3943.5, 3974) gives 6.2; 33.5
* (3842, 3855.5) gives 0.3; 37.3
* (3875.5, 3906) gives 3.4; 35.2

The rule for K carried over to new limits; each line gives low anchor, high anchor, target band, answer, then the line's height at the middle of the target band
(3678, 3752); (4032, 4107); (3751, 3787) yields 1.47 angstrom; 33.9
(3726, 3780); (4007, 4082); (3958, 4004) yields 6.89 angstrom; 43.3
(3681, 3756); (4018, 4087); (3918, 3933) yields 2.07 angstrom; 40.3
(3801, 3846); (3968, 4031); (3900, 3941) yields 1.70 angstrom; 37.5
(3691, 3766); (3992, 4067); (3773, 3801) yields 2.02 angstrom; 35.1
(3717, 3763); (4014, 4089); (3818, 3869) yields 6.41 angstrom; 38.6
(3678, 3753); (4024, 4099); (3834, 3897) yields 3.67 angstrom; 37.5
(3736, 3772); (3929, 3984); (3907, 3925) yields -4.44 angstrom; 32.5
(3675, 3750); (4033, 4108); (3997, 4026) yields -3.62 angstrom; 41.9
